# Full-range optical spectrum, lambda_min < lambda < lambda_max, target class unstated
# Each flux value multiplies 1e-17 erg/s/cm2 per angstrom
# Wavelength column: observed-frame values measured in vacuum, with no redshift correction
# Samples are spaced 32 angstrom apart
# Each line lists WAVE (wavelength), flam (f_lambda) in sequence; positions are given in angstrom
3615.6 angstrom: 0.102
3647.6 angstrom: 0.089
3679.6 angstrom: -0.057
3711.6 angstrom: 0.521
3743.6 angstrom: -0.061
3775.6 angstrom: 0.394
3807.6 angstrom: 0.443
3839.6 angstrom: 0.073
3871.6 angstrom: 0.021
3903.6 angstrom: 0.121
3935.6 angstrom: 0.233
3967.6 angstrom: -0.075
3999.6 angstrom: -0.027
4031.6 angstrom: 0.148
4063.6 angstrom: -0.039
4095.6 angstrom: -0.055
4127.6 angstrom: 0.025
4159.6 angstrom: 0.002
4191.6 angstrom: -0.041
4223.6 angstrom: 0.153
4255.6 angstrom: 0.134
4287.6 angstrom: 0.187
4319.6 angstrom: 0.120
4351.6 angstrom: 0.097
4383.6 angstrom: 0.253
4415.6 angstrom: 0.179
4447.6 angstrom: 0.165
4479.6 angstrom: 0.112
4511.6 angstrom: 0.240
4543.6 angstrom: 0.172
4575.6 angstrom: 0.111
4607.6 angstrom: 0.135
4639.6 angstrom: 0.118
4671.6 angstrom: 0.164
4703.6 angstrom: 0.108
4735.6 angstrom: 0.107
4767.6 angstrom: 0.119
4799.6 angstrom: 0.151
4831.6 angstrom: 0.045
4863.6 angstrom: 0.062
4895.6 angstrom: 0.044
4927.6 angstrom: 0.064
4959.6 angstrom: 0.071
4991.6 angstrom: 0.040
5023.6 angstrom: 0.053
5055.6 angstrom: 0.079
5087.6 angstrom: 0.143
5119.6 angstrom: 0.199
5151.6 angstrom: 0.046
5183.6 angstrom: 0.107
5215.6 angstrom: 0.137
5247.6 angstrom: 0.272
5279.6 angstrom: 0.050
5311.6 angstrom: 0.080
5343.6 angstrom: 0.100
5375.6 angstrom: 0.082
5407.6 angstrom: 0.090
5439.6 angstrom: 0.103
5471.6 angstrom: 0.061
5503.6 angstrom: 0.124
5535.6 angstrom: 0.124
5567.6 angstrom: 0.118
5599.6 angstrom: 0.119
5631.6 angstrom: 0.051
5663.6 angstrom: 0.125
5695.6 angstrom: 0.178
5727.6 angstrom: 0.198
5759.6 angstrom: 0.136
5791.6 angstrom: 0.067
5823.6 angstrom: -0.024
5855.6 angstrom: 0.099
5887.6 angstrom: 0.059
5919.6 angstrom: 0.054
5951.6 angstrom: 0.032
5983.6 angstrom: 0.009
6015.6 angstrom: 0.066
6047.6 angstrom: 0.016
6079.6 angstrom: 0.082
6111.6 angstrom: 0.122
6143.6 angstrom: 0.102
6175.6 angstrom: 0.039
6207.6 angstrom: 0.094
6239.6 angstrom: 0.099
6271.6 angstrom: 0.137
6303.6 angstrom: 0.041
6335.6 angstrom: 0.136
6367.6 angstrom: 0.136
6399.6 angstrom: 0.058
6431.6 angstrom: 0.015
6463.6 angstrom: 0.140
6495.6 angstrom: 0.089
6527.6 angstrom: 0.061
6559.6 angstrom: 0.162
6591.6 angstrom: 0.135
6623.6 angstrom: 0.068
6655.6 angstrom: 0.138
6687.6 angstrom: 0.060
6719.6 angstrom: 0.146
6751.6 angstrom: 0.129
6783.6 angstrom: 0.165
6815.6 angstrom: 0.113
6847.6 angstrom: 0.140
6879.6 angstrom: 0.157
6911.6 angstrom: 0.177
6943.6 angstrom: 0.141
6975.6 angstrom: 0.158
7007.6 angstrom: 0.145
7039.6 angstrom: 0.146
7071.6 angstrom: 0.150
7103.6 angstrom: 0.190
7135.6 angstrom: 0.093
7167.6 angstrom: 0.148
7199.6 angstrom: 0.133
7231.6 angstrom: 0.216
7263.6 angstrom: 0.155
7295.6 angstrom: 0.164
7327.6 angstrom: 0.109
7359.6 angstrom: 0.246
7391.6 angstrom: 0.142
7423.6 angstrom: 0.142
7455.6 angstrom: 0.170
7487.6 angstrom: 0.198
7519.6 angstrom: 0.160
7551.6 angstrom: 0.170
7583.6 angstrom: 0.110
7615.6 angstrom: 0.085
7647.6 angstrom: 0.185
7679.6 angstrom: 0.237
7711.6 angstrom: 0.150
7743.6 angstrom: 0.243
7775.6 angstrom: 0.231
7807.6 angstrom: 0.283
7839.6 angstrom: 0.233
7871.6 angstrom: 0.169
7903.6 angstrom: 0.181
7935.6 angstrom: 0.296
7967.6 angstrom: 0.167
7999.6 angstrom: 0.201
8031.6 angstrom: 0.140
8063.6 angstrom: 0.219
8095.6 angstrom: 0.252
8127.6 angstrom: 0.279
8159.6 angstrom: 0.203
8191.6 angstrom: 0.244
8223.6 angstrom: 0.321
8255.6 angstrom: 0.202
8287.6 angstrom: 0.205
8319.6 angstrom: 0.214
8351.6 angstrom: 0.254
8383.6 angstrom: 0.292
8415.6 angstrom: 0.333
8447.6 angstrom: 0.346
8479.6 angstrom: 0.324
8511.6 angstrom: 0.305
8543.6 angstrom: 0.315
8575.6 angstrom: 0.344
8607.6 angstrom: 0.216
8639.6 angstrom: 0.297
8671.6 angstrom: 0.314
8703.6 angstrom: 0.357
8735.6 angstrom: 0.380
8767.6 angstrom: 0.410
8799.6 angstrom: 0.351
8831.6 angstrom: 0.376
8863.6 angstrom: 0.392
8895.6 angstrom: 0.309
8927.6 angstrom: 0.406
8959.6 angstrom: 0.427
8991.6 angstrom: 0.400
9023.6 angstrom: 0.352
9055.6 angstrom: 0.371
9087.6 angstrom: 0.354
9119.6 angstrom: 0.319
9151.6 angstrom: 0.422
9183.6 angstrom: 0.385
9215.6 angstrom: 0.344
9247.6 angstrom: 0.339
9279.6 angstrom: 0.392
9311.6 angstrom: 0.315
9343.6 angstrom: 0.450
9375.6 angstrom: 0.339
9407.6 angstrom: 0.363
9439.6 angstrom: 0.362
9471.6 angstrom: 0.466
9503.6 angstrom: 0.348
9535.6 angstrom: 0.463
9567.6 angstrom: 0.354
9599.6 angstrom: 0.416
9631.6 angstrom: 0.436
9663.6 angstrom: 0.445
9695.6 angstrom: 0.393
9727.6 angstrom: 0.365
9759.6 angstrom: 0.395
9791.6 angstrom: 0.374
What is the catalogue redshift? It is 1.10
